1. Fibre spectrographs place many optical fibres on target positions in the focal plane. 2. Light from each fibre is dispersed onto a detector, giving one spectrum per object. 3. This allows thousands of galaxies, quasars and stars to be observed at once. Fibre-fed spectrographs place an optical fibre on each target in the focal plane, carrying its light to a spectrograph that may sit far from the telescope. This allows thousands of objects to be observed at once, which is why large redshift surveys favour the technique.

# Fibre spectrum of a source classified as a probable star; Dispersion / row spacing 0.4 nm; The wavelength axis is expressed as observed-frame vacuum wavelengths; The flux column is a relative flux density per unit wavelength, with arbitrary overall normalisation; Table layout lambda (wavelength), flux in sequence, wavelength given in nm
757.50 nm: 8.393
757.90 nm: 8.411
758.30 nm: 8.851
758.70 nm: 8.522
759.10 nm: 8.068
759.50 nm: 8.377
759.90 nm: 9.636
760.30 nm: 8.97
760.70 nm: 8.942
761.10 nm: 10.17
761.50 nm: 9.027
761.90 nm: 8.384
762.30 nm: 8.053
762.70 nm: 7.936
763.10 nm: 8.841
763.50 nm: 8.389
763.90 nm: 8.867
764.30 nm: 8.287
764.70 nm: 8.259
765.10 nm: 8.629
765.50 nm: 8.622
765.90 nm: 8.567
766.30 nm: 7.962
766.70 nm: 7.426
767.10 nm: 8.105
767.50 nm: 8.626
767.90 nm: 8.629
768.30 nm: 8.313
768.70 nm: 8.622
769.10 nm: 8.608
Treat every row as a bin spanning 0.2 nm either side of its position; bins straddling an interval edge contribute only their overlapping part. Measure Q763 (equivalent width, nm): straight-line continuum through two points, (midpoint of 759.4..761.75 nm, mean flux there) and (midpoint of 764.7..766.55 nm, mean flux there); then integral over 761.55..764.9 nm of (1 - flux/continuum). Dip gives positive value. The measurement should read 0.14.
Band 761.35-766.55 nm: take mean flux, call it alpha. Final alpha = 8.43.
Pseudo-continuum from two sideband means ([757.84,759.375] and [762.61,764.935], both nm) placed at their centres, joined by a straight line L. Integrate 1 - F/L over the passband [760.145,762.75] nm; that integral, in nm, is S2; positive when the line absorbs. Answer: -0.11 nm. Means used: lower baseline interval 8.46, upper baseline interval 8.46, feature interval 8.83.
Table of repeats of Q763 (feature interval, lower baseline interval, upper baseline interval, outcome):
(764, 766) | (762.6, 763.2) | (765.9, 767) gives -0.098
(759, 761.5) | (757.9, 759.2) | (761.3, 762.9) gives -0.189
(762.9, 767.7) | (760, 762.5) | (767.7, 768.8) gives 0.175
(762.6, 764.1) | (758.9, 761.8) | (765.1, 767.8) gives 0.016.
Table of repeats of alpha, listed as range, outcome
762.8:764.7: 8.53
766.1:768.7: 8.21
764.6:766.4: 8.44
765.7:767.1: 8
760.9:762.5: 8.91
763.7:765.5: 8.52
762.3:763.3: 8.32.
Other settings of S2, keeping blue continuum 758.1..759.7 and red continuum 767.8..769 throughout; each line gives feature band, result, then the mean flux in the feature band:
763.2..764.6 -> -0.005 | 8.52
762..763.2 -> 0.034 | 8.24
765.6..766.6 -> 0.034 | 8.22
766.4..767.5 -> 0.074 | 7.94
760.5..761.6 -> -0.122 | 9.41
